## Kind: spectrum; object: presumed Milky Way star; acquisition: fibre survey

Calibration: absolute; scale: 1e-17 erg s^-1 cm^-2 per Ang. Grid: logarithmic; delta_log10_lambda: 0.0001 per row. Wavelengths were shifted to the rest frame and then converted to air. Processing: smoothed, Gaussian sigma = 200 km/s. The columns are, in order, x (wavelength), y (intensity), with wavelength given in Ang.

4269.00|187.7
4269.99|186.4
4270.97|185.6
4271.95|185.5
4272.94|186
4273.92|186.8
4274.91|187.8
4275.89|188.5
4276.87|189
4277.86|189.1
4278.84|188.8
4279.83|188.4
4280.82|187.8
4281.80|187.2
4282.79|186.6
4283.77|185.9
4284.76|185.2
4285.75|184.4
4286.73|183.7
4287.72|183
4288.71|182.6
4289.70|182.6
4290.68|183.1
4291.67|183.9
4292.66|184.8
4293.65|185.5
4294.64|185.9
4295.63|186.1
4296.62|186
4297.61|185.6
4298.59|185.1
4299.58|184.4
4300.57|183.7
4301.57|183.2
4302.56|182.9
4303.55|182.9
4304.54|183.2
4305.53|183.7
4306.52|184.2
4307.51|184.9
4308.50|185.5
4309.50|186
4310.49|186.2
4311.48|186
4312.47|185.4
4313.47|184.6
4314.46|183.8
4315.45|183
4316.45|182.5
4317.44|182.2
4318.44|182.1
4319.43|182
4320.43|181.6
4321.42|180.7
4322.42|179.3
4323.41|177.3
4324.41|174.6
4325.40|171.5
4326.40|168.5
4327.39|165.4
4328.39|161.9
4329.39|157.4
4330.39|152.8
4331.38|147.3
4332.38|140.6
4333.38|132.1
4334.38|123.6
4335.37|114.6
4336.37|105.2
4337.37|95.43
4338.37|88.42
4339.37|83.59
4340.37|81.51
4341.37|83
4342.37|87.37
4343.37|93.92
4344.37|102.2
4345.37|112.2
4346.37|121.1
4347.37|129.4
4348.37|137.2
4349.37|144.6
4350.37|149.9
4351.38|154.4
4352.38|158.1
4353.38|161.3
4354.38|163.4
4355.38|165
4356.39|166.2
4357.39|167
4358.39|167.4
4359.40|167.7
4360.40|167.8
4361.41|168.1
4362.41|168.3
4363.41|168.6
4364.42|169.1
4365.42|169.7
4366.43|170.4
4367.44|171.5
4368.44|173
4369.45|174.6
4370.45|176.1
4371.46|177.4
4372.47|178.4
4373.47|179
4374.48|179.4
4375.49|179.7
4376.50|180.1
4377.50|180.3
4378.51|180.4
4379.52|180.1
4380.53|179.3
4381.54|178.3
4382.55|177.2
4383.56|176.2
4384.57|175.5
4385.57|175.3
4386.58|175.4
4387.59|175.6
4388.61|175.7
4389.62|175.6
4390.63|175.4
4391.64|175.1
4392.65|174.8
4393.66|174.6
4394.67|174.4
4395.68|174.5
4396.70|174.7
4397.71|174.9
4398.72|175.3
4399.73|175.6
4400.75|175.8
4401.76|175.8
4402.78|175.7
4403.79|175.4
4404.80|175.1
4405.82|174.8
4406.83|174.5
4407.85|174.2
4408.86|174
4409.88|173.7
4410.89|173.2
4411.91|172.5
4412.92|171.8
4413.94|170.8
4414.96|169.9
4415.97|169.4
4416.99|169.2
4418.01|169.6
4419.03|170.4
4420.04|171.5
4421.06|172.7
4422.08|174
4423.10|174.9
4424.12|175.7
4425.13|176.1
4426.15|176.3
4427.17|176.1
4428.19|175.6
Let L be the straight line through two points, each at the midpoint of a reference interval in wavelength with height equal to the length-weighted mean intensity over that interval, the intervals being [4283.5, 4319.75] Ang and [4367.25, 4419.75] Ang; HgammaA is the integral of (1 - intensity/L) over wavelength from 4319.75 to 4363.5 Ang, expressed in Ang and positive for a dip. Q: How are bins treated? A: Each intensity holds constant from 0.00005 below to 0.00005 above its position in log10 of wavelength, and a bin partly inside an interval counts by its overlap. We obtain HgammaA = 9.1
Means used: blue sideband 184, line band 143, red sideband 175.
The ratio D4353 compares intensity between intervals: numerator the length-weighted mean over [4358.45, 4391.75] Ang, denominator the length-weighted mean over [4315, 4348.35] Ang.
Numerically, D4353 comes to 1.2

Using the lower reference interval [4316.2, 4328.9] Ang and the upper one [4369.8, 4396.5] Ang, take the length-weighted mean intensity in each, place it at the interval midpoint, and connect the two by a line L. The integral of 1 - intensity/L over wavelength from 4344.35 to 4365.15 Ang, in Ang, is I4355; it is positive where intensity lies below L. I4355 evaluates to 2.6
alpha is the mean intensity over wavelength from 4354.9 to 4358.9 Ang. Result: 166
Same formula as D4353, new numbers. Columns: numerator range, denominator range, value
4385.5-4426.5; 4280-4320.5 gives 0.94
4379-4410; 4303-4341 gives 1.09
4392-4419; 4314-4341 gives 1.15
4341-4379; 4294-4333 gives 0.88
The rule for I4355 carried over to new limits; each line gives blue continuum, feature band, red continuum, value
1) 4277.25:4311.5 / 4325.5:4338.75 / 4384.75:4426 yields 3.3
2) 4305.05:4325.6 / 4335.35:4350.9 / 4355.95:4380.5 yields 6.1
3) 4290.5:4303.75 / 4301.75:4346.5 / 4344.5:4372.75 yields 5.4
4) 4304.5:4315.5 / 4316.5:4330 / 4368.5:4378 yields 0.7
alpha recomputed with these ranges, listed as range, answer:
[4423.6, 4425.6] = 177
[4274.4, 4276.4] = 188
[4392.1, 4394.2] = 175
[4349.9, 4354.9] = 158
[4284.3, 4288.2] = 184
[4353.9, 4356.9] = 165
